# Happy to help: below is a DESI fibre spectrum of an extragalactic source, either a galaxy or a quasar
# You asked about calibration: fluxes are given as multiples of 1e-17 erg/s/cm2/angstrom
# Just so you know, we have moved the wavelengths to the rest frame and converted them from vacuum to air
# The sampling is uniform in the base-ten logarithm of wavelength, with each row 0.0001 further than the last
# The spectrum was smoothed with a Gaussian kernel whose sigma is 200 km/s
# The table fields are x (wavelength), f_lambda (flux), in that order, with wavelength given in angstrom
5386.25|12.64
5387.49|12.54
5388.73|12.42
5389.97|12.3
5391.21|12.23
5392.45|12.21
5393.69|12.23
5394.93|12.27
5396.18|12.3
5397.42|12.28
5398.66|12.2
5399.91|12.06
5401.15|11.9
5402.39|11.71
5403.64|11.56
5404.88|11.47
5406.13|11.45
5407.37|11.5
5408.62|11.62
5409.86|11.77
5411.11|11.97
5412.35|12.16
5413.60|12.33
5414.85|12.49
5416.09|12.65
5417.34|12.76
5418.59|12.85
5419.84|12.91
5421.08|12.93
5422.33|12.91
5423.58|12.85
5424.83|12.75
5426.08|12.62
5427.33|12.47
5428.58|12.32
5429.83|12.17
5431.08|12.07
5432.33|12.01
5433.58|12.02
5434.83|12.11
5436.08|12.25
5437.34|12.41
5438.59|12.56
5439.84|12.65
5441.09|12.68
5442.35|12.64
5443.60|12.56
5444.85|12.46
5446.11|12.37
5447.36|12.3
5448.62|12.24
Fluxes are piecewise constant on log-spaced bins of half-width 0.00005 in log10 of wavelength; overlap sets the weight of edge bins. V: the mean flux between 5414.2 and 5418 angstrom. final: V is 12.6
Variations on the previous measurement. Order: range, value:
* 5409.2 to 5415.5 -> 12.2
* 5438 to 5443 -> 12.6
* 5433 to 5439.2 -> 12.3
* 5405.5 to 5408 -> 11.5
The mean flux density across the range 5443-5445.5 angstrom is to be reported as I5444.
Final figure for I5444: 12.5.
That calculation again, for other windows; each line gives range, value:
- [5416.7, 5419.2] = 12.8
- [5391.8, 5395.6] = 12.2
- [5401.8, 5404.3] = 11.6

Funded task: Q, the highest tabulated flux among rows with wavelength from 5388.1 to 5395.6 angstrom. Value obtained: 12.42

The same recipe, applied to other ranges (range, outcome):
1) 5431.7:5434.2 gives 12.02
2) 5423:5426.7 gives 12.85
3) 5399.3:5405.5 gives 12.06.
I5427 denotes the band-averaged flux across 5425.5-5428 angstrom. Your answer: 12.5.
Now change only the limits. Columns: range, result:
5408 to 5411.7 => 11.8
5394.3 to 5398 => 12.3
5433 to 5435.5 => 12.1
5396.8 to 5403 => 12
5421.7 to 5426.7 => 12.8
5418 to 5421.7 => 12.9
